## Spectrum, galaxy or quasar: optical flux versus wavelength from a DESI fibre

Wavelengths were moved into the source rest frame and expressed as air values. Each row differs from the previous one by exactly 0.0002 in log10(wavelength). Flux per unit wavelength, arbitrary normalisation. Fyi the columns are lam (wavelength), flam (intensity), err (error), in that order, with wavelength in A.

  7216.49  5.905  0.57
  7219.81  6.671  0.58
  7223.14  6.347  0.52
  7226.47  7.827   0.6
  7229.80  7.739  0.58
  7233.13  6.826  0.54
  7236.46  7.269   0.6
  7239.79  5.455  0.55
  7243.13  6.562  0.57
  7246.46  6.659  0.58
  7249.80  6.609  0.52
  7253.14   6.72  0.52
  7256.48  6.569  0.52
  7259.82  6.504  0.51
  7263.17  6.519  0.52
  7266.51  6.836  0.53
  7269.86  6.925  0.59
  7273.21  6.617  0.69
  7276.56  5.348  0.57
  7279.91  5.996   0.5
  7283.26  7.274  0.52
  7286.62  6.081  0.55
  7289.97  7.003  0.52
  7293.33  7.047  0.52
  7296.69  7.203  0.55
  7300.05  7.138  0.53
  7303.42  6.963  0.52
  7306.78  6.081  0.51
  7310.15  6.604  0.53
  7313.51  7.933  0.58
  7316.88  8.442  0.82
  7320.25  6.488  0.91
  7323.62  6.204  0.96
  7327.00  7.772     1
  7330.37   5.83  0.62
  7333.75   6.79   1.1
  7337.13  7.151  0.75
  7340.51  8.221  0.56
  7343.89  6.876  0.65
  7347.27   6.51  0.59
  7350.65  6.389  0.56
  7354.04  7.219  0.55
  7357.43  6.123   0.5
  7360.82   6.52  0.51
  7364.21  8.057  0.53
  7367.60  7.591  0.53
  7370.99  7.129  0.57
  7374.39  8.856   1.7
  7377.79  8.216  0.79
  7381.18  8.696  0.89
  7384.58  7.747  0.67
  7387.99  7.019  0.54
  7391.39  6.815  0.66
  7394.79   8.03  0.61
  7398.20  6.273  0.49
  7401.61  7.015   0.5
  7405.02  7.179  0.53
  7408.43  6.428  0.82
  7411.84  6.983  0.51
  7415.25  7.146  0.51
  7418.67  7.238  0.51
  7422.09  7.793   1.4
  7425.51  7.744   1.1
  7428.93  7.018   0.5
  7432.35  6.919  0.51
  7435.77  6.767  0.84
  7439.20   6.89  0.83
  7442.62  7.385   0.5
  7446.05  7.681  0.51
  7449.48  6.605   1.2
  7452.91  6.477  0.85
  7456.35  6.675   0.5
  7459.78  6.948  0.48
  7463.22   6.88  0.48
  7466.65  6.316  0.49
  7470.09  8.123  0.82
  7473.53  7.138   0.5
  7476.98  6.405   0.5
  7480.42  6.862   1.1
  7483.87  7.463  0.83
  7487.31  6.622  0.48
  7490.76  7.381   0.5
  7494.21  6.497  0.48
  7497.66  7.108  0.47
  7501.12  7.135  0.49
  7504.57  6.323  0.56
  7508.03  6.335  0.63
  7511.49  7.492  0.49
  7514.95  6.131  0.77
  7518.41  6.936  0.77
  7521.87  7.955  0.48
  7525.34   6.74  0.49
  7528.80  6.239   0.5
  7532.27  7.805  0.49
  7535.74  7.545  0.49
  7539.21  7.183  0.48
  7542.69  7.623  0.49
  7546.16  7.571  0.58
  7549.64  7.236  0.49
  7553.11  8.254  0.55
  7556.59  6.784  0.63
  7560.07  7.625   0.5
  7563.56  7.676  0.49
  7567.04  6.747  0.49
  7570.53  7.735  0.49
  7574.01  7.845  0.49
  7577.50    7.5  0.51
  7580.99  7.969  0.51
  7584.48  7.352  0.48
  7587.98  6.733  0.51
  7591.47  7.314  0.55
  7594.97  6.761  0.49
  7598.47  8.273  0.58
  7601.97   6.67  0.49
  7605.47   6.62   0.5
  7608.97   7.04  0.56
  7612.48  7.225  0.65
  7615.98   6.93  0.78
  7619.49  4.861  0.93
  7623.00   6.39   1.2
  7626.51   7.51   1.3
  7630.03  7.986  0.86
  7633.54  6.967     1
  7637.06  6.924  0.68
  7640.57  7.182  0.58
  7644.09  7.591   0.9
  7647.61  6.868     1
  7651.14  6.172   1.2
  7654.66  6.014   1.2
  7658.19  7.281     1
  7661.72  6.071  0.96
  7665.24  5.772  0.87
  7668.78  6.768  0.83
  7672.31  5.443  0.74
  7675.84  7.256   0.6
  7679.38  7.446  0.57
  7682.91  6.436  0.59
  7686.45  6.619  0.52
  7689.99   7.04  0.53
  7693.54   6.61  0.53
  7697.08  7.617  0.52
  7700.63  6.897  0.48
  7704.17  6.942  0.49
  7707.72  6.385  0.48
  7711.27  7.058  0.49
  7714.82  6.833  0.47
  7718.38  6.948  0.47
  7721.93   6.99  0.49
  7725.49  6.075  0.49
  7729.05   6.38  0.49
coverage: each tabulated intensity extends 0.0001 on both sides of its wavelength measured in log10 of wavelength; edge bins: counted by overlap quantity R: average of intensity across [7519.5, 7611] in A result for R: 7.33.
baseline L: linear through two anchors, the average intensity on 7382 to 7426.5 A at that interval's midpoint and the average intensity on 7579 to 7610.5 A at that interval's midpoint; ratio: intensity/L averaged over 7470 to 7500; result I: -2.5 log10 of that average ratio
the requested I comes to 0.03 mag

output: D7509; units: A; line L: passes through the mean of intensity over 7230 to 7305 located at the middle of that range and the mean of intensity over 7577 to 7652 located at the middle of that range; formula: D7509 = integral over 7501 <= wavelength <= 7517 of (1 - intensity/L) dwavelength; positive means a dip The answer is 0.7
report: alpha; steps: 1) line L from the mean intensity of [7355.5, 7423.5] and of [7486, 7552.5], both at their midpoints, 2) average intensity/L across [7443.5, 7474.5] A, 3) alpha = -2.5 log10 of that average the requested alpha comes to 0.03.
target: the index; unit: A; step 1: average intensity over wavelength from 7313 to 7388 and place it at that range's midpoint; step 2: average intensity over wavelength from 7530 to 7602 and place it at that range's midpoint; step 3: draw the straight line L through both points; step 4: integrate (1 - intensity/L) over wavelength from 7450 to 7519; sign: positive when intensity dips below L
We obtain 5.0 A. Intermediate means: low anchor 7.29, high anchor 7.45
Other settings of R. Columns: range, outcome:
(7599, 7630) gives 6.79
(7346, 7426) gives 7.28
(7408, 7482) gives 7.03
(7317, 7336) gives 6.78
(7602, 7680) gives 6.73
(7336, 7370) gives 7.07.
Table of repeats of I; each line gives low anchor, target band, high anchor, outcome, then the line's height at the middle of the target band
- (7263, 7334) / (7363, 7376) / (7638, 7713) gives -0.166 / 6.77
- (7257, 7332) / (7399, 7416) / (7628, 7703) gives -0.020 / 6.78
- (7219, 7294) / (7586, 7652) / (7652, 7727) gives -0.044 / 6.68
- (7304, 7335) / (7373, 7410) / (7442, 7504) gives -0.081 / 6.93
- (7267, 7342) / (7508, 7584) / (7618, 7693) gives -0.091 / 6.75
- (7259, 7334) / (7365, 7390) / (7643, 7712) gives -0.168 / 6.75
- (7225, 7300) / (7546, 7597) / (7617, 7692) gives -0.109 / 6.7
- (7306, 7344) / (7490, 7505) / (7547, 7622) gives 0.037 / 7.15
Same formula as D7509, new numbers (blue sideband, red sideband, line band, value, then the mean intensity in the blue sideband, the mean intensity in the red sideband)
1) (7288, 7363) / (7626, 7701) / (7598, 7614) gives -0.54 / 6.94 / 6.83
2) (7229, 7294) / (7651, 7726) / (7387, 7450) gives -4.51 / 6.61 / 6.69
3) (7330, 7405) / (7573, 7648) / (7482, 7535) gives 1.60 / 7.25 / 7.11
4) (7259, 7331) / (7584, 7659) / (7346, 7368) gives -0.24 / 6.78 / 6.93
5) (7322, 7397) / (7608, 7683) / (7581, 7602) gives -1.40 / 7.26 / 6.74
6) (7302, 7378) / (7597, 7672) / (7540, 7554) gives -1.47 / 7.11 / 6.78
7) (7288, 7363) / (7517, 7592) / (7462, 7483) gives 0.72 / 6.94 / 7.38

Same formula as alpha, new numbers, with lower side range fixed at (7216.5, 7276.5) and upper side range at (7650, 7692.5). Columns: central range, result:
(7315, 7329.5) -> -0.08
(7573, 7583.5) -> -0.18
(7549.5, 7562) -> -0.14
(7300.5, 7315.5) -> -0.05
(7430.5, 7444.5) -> -0.06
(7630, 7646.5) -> -0.11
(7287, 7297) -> -0.04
